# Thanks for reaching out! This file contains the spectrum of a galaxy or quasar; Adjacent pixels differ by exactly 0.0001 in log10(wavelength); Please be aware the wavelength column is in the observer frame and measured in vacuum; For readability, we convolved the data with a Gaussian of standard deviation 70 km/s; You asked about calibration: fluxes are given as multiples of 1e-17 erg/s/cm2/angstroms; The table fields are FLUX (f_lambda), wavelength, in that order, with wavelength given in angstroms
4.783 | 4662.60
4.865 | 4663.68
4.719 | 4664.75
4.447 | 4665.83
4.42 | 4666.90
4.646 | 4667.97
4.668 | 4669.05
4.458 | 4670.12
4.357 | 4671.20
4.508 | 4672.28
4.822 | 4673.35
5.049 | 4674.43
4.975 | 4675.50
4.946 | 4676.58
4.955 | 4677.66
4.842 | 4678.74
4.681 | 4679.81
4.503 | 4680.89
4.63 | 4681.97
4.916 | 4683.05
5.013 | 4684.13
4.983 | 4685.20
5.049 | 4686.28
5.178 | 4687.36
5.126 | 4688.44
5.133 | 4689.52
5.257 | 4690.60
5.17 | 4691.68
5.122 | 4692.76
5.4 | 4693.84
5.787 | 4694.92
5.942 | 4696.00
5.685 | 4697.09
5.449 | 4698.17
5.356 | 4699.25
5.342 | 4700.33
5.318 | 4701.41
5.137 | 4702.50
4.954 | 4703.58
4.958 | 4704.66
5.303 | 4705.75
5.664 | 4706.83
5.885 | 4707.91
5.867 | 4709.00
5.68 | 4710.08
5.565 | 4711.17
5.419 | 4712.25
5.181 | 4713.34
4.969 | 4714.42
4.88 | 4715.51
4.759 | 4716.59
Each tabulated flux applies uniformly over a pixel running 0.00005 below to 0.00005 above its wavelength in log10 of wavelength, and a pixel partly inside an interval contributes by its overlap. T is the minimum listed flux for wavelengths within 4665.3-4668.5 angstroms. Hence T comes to 4.42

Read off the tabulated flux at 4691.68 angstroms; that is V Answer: 5.17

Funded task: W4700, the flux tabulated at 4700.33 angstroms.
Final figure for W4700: 5.342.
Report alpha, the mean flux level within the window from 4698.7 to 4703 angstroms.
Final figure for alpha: 5.29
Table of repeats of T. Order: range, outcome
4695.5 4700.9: 5.342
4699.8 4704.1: 4.954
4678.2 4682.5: 4.503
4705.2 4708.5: 5.303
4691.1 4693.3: 5.122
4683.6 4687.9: 4.983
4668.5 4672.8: 4.357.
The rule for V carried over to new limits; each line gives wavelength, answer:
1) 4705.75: 5.303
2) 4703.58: 4.954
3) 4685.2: 4.983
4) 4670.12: 4.458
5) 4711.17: 5.565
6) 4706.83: 5.664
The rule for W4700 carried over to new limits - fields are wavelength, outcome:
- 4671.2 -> 4.357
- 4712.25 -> 5.419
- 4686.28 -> 5.049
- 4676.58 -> 4.946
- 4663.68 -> 4.865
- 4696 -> 5.942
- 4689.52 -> 5.133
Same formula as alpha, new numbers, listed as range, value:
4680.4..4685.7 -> 4.81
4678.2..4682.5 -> 4.67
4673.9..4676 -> 5.03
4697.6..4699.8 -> 5.42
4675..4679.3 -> 4.93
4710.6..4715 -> 5.28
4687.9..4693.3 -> 5.16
